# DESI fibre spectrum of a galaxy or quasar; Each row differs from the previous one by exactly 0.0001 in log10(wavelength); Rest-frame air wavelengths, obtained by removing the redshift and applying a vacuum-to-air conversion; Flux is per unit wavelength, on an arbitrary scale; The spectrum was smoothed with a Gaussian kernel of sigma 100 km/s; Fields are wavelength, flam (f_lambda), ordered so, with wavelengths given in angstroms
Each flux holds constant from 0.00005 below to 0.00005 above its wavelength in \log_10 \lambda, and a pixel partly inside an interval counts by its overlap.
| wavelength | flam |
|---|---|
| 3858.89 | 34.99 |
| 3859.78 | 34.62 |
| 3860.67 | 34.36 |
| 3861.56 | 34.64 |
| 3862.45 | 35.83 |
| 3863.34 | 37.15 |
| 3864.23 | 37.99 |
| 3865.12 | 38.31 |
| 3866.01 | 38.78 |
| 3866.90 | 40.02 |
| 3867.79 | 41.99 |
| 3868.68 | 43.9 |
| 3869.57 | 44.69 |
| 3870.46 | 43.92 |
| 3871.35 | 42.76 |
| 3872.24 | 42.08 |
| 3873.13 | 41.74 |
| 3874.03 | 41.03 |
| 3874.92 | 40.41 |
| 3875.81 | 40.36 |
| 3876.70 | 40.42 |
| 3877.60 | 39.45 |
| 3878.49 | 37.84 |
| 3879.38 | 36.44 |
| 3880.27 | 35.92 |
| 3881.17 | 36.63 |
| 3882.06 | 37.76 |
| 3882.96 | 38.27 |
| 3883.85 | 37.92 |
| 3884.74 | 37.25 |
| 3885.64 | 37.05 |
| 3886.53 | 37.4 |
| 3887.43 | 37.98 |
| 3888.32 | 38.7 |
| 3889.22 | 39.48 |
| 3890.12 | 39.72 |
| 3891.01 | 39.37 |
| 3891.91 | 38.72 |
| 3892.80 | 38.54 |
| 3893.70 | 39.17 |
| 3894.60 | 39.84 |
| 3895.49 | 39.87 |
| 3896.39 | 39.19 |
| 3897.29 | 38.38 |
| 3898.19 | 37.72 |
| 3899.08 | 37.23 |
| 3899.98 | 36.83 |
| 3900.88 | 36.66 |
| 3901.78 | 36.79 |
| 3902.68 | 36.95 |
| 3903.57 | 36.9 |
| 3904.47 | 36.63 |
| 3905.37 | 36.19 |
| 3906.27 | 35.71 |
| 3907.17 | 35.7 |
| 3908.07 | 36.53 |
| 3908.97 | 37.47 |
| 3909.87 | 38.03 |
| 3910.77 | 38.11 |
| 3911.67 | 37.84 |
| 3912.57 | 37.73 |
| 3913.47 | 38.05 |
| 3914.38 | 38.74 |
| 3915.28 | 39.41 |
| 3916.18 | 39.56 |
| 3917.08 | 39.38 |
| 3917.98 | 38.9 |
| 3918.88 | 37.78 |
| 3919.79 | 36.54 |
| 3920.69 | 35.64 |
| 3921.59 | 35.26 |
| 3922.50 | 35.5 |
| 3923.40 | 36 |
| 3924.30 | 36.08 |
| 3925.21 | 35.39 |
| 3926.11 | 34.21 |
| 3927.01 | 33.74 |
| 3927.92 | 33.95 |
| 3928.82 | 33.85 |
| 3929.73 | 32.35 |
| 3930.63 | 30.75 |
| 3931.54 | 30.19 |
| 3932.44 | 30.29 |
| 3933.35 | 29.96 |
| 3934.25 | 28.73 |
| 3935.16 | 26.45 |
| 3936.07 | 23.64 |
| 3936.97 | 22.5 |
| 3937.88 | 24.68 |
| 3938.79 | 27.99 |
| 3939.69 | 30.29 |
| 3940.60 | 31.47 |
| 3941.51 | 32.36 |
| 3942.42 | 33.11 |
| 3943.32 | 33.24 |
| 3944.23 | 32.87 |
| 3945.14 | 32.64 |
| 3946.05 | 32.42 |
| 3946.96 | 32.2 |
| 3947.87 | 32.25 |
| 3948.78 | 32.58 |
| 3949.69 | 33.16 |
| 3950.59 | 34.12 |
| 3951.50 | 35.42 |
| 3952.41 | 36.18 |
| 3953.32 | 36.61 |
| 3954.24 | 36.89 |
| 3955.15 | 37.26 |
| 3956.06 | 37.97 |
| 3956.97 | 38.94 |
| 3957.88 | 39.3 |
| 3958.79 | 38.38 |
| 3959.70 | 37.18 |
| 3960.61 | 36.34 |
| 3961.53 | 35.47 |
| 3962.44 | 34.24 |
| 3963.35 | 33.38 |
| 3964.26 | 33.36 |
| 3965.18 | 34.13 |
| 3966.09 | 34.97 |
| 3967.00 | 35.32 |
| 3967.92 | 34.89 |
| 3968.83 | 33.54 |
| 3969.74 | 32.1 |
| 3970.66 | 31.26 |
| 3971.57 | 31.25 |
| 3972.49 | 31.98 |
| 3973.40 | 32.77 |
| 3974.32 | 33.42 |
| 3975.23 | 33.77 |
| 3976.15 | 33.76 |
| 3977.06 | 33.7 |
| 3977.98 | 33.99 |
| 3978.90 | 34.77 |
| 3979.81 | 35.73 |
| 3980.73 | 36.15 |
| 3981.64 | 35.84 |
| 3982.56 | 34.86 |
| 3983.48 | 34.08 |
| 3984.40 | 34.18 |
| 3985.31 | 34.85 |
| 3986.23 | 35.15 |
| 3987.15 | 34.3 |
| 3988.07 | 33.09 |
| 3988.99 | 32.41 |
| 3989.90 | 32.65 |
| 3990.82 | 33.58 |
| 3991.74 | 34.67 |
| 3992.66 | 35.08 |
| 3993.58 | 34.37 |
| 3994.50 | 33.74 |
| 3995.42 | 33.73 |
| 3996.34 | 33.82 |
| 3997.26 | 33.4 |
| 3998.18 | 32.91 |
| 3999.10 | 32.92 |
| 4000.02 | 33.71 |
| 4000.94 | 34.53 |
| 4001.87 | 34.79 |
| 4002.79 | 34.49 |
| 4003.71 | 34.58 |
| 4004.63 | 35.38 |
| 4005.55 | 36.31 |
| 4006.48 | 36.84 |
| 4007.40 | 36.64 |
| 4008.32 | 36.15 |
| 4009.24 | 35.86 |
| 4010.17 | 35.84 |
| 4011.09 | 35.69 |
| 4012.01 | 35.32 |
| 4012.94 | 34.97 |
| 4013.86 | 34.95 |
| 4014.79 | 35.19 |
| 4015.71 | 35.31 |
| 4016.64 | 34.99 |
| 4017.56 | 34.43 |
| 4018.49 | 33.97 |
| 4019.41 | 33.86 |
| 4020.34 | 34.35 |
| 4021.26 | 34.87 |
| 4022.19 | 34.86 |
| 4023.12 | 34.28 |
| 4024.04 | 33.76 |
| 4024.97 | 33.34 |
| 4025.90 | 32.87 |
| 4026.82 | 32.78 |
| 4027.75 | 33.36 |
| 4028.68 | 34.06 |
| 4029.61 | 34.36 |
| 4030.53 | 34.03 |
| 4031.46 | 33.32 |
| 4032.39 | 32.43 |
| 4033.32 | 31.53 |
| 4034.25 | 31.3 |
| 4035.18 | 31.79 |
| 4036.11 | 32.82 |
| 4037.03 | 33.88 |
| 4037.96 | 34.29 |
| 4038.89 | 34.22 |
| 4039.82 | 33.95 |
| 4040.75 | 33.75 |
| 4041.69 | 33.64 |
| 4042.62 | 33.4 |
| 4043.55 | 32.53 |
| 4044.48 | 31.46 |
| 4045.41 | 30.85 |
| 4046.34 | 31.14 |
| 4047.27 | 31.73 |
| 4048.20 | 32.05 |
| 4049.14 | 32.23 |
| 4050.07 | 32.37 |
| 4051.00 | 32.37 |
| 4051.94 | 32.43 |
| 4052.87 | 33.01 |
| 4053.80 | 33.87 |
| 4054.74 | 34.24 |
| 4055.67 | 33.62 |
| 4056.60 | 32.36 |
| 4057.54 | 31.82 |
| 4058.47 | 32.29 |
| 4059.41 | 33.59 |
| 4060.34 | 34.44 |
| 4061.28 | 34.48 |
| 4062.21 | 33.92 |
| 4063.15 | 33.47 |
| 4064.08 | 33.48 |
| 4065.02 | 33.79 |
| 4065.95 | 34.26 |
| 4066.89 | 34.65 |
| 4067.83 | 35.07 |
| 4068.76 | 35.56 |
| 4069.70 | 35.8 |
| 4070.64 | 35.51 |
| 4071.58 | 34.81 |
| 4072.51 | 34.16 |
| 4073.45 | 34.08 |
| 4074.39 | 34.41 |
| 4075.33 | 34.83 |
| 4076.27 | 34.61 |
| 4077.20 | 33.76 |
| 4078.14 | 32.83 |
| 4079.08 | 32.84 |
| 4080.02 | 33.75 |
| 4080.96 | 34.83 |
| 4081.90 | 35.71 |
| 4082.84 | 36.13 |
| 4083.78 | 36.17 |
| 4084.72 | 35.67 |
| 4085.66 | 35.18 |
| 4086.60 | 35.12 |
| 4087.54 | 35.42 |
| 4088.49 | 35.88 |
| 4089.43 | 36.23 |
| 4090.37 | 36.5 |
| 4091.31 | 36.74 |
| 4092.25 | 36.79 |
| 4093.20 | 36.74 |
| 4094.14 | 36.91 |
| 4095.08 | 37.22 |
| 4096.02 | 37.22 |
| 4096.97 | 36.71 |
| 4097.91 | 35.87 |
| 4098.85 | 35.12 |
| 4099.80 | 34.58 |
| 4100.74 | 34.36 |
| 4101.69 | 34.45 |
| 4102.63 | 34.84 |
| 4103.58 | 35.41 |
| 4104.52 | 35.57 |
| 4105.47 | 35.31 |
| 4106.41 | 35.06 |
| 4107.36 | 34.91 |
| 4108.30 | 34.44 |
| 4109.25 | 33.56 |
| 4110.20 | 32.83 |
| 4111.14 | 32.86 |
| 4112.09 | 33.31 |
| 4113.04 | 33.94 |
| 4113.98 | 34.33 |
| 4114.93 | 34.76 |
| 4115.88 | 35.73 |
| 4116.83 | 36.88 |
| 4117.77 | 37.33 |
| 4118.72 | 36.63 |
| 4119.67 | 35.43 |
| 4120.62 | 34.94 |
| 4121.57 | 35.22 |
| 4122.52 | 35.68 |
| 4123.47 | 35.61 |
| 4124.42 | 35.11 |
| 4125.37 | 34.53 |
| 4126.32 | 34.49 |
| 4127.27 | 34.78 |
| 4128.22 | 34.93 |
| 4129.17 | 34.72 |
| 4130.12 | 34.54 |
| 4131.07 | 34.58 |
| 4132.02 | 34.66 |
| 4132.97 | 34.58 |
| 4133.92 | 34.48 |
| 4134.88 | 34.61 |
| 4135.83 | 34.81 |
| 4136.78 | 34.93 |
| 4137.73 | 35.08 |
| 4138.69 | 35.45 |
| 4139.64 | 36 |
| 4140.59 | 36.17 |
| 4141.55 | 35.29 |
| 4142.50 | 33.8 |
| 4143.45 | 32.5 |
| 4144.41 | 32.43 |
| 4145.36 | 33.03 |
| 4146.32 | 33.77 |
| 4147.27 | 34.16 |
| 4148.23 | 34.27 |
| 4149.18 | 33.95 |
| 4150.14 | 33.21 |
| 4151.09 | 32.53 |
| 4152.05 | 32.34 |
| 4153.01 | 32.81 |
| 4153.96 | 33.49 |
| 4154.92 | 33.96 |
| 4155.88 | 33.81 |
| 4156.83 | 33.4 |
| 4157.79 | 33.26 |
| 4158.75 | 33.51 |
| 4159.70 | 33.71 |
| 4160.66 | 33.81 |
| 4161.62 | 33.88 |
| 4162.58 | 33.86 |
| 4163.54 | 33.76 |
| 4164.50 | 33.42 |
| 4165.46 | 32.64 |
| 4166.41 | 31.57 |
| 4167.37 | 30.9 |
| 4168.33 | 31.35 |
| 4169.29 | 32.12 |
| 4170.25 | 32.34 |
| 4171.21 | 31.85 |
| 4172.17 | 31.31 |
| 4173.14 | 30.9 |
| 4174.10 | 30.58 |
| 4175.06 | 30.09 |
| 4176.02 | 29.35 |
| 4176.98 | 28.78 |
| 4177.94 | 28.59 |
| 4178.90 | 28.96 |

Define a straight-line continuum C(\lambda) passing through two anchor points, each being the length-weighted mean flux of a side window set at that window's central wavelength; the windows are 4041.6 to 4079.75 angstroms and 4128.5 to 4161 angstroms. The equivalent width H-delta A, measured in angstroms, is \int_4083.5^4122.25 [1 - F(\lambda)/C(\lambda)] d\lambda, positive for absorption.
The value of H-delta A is -1.9 angstroms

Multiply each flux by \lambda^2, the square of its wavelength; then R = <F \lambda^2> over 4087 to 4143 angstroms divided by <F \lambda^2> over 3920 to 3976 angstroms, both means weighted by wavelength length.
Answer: 1.2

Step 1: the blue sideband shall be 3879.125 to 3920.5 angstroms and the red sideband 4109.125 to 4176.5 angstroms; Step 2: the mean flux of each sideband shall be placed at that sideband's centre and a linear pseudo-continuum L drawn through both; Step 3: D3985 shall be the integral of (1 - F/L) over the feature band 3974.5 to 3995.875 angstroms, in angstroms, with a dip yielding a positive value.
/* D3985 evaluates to 1.3 angstroms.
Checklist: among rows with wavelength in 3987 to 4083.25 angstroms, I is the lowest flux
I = 30.85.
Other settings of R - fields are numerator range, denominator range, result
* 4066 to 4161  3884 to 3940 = 1.08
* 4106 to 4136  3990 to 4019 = 1.06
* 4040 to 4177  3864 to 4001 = 1.05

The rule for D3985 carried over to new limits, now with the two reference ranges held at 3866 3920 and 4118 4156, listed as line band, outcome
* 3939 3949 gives 1.5 angstroms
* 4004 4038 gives 2.0 angstroms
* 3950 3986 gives 2.4 angstroms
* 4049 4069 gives 1.3 angstroms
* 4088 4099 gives -0.4 angstroms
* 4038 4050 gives 1.1 angstroms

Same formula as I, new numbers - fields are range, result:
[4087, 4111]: 32.83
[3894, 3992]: 22.5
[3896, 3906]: 36.19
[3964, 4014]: 31.25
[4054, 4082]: 31.82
